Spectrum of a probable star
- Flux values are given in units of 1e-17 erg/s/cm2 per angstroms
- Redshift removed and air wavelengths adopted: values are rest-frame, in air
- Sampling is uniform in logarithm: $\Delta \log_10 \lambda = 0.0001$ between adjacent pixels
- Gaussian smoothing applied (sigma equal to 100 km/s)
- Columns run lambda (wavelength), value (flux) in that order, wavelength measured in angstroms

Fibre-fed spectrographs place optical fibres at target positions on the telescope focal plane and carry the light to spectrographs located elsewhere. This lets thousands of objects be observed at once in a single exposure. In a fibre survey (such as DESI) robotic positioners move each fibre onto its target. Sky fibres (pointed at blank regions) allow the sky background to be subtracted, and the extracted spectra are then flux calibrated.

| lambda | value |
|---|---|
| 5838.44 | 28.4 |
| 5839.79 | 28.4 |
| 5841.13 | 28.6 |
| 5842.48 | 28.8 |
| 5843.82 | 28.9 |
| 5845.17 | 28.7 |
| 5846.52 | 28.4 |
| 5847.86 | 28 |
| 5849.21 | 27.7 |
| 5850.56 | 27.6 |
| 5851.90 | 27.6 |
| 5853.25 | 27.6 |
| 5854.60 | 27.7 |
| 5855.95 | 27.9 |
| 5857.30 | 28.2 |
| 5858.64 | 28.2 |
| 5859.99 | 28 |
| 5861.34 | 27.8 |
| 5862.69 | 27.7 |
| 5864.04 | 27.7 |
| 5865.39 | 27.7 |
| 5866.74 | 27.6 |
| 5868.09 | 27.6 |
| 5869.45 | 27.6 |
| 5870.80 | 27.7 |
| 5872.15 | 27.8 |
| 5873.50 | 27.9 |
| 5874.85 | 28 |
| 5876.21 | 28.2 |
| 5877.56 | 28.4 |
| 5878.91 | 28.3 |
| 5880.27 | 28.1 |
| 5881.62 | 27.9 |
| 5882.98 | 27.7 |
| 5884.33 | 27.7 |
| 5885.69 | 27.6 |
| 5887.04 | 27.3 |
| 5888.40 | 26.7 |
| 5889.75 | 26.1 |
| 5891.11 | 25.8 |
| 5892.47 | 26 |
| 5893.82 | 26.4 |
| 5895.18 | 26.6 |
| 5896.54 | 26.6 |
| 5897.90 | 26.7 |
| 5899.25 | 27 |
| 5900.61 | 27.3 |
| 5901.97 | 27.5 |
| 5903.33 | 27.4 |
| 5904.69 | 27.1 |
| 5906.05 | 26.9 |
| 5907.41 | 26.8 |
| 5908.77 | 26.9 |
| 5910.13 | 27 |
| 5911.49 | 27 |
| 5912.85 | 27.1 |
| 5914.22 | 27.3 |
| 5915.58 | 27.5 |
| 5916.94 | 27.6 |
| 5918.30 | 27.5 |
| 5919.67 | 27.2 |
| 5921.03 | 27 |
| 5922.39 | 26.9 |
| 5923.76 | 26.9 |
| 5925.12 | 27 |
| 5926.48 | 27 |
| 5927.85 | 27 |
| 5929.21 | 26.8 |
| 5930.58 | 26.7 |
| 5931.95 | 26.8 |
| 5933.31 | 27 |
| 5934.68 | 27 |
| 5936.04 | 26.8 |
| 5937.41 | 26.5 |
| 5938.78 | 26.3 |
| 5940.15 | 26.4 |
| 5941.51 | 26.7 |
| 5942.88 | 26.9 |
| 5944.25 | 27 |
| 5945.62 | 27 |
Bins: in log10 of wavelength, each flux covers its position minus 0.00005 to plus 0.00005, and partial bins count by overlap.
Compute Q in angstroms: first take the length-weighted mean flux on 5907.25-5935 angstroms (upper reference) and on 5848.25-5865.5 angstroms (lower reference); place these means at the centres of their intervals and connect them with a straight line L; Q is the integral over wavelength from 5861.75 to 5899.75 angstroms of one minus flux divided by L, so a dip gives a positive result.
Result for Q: 0.2 angstroms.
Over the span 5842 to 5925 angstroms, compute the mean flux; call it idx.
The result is 27.5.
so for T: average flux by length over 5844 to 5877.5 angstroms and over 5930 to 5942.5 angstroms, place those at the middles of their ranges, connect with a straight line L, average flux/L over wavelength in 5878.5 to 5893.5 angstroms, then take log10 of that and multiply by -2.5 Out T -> 0.01 mag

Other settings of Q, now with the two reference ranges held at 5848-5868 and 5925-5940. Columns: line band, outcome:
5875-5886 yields -0.21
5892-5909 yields 0.21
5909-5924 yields -0.10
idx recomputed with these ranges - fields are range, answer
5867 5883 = 27.9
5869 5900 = 27.3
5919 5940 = 26.8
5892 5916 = 27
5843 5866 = 28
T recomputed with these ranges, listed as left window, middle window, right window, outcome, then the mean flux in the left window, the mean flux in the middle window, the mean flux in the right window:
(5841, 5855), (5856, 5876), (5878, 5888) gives 0.00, 28.1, 27.8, 27.8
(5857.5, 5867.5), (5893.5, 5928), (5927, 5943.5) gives 0.00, 27.9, 27.1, 26.7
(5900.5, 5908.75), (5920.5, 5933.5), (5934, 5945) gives 0.00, 27.1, 26.9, 26.7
